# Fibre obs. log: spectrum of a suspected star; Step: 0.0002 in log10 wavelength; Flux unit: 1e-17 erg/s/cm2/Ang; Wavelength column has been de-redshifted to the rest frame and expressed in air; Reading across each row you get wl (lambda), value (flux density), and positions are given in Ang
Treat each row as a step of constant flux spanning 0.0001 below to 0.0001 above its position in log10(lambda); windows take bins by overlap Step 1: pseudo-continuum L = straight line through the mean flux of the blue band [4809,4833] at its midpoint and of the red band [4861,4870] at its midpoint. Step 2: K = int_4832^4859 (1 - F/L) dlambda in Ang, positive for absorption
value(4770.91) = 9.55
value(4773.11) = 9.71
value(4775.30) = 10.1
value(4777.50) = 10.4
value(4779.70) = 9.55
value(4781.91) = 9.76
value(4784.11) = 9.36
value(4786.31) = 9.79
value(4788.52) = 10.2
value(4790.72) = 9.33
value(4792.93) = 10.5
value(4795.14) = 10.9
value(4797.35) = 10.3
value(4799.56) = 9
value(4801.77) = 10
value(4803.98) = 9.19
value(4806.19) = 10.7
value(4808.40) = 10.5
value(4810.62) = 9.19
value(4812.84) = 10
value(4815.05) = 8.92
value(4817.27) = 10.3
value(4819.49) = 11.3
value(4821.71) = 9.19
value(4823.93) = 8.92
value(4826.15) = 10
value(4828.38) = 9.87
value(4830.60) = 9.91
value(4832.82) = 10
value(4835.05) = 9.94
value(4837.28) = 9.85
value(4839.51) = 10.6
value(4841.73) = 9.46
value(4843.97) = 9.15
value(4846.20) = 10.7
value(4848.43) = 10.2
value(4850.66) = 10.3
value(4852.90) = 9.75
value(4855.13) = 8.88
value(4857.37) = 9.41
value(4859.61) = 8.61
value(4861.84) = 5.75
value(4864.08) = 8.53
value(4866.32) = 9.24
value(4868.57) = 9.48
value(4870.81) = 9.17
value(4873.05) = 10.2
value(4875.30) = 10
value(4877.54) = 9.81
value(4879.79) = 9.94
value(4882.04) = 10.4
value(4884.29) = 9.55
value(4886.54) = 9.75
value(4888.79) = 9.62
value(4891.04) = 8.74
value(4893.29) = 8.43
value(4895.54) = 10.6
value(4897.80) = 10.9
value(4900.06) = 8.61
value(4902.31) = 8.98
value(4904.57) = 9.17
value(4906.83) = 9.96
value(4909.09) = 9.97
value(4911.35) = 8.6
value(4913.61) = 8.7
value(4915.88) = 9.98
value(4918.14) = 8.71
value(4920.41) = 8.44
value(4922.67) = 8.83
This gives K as -2.5 Ang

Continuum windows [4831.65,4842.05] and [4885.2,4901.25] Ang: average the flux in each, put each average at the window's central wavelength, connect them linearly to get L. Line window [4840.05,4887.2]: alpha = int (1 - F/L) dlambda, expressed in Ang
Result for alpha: 1.6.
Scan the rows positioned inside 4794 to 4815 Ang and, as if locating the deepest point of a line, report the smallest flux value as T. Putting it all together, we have 9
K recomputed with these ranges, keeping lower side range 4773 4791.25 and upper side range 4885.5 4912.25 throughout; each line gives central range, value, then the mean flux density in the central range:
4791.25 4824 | -0.69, 9.95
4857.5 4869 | 1.47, 8.34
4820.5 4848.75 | -0.50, 9.83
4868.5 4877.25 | -0.20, 9.76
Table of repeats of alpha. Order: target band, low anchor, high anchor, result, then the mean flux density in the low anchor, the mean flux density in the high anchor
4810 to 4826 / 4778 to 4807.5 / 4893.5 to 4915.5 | 0.1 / 9.91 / 9.47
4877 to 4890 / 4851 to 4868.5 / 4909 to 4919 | -1.4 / 8.72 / 9.13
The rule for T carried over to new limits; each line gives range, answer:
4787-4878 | 5.75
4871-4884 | 9.81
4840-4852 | 9.15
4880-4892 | 8.74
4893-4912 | 8.43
